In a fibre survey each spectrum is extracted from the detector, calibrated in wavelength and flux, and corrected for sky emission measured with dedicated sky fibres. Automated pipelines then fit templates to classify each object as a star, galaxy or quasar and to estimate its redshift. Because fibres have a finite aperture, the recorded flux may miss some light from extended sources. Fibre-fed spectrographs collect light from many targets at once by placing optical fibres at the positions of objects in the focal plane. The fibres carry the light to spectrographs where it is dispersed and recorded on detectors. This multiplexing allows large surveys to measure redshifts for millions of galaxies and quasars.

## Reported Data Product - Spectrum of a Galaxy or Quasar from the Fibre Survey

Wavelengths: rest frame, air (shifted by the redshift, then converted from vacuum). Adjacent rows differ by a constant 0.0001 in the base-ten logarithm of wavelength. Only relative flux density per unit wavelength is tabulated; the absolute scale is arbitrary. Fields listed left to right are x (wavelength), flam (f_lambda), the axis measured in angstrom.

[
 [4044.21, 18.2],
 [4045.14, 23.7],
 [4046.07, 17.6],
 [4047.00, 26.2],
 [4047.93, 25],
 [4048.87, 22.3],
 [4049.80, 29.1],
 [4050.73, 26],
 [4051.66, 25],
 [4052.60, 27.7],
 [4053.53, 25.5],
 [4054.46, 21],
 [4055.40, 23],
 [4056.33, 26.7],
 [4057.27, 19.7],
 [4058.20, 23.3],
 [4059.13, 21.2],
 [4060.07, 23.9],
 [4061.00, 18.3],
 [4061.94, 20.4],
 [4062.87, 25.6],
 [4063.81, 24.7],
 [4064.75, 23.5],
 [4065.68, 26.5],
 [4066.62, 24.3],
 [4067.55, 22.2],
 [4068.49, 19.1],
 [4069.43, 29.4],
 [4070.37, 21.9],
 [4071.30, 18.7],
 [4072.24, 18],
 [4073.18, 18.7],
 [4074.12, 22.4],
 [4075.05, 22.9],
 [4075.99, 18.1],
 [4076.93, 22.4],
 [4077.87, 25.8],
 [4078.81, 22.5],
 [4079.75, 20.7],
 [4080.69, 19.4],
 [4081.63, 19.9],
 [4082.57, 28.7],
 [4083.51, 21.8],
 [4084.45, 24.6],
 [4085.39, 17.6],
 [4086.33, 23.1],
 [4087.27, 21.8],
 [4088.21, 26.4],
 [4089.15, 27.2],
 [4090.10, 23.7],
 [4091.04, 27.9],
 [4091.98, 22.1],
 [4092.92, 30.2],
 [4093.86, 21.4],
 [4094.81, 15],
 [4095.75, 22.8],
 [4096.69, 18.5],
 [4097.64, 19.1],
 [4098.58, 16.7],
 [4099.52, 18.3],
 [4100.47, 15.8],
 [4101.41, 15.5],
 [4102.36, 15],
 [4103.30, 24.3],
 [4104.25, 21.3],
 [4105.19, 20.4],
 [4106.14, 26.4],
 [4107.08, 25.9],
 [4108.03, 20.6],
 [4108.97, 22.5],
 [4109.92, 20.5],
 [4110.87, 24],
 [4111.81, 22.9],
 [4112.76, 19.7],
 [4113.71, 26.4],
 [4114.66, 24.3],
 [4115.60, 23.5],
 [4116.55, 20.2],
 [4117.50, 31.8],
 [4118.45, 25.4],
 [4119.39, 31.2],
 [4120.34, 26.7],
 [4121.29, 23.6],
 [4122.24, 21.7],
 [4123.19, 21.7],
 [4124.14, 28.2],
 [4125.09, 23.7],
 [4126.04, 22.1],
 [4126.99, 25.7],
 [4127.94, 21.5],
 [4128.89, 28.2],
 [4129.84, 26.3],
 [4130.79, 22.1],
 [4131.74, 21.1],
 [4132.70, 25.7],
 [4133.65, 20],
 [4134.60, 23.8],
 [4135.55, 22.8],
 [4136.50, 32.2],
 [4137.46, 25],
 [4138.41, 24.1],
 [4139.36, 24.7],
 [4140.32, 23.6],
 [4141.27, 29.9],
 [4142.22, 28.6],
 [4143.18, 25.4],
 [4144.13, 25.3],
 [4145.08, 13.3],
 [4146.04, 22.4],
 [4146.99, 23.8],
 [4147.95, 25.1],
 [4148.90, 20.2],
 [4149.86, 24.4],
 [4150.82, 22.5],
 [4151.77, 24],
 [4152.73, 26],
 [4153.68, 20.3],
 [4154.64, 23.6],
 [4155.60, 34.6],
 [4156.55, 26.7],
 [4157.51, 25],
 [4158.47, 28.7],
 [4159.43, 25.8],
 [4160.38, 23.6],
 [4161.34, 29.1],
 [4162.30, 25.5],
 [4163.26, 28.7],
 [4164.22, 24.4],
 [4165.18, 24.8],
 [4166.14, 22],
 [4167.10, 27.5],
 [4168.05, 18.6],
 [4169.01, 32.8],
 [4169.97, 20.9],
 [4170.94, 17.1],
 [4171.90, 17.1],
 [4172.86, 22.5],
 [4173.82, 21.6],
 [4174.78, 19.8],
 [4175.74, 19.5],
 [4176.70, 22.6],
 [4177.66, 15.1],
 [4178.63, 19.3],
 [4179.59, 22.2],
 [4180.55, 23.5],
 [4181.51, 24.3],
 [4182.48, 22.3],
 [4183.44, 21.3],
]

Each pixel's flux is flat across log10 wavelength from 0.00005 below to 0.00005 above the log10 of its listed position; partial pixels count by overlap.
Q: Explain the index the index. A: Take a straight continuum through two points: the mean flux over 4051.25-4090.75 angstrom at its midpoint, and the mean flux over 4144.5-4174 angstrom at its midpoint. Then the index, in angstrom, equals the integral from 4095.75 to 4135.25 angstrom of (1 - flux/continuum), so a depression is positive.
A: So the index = 1.1 angstrom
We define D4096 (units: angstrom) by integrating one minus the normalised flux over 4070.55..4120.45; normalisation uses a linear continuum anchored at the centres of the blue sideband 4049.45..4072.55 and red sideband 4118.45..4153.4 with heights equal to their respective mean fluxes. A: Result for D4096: 3.3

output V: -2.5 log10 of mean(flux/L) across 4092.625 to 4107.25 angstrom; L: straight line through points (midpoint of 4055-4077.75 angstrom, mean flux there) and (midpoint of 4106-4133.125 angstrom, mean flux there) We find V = 0.17 mag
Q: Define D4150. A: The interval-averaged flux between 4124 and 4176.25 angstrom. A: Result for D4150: 24.2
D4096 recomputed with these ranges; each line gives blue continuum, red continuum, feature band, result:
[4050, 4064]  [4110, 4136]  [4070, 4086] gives 1.56 angstrom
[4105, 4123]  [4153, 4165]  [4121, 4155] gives 1.74 angstrom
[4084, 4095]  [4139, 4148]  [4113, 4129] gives -0.65 angstrom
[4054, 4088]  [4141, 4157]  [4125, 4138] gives -0.21 angstrom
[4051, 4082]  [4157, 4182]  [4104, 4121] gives -0.99 angstrom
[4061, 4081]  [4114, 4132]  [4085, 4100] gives 0.78 angstrom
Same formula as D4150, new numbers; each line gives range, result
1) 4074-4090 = 22.7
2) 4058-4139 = 22.8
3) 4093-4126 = 22.3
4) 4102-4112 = 22.2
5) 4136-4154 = 24.3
